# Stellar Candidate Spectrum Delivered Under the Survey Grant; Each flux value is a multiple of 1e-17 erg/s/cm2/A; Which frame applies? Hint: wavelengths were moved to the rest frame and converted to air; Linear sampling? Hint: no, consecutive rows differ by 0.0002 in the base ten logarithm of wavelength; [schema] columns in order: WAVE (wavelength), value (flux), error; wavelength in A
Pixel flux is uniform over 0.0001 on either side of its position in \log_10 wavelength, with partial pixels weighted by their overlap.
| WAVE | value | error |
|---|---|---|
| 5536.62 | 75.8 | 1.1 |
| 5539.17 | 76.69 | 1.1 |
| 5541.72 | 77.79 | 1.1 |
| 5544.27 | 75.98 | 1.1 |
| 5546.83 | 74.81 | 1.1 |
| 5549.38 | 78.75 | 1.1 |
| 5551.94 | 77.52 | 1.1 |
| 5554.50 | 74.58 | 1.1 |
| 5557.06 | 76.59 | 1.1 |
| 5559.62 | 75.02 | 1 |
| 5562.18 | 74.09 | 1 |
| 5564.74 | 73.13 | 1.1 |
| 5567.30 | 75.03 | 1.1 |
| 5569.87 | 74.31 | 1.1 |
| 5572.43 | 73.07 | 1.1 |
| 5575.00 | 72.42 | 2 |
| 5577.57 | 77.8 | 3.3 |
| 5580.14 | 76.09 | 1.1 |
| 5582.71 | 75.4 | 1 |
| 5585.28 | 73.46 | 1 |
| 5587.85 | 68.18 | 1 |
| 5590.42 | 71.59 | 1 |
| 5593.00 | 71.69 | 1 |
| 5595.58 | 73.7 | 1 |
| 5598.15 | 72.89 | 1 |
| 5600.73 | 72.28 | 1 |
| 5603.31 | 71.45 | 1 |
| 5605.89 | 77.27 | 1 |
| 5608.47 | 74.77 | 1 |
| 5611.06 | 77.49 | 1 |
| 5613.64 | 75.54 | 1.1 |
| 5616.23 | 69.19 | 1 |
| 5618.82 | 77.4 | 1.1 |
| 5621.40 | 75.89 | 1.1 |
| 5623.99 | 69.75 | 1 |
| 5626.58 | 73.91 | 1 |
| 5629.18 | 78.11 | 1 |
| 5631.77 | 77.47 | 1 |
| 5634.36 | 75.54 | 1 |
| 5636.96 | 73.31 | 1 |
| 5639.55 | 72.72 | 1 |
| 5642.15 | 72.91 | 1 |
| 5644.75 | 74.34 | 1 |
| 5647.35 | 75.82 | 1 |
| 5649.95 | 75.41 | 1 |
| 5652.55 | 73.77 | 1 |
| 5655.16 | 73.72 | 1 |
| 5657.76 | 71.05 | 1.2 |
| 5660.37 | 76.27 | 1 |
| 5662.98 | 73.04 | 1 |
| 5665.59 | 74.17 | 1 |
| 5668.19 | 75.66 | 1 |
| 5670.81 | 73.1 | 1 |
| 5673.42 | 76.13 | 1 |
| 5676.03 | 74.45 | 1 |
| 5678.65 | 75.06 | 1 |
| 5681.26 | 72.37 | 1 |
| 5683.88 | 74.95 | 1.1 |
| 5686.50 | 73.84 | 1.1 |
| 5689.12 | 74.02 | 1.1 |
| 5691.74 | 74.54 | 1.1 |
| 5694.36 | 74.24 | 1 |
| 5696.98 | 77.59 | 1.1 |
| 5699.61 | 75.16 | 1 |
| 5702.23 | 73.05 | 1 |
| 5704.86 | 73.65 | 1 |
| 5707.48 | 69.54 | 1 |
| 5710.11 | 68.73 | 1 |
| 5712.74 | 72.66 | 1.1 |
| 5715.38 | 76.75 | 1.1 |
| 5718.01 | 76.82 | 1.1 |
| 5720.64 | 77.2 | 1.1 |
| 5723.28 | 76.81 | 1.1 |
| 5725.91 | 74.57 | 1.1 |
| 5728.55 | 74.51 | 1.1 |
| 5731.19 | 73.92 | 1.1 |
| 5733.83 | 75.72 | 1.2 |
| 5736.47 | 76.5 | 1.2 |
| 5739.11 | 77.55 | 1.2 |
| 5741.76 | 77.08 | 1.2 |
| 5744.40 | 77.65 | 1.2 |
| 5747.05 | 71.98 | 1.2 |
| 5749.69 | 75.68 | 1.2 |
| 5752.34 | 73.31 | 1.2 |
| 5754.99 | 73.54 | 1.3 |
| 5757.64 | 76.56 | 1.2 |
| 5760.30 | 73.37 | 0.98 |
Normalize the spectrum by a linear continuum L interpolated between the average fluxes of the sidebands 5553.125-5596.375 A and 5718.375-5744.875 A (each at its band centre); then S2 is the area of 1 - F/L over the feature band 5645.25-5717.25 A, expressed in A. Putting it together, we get 1.3 A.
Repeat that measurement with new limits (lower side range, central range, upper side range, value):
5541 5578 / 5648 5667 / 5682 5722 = 0.1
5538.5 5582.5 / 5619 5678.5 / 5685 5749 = 0.5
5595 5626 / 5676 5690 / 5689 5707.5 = 0.0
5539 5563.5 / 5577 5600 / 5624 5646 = 0.7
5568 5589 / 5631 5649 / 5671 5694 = -0.1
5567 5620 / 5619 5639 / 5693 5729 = -0.3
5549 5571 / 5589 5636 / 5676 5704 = 0.5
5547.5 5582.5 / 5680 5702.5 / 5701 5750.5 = 0.1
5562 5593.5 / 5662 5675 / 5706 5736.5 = -0.1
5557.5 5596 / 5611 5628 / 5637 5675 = 0.0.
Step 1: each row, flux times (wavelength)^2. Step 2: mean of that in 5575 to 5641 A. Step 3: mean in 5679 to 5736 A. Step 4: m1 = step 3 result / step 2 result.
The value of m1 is 1.0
